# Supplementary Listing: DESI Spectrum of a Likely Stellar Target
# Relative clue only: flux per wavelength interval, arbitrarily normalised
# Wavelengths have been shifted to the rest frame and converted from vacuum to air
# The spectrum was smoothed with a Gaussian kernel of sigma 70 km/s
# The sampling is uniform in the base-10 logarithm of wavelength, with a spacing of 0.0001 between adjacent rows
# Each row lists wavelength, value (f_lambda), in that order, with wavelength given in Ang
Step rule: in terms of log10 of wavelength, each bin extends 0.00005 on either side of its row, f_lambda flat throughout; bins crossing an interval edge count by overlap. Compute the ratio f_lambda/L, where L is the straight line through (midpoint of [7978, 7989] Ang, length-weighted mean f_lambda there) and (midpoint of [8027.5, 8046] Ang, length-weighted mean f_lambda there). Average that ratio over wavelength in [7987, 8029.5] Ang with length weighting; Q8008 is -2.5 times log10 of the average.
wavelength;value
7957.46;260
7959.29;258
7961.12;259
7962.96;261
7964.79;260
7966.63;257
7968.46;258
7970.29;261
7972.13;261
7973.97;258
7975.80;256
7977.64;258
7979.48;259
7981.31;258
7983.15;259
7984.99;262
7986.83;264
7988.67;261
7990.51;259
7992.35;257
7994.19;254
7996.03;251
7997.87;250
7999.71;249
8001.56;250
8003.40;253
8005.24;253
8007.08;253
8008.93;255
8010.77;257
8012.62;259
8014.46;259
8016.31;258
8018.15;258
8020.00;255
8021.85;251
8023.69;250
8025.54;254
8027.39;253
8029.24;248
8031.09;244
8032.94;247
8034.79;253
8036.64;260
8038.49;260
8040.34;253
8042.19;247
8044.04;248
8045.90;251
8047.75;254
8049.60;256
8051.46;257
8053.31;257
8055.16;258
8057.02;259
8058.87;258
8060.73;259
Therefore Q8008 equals 0.01 mag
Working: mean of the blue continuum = 260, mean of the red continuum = 251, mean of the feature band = 254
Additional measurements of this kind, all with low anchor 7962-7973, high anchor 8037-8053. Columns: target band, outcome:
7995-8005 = 0.027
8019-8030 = 0.015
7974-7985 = 0.001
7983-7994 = -0.008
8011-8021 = -0.007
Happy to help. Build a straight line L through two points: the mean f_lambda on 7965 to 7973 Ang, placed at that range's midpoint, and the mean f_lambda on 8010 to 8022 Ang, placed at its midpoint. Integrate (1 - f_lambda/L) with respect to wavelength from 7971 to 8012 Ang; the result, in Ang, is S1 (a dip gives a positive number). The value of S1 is 0.30 Ang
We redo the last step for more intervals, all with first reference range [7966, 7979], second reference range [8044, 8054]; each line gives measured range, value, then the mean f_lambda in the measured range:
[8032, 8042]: 0.0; 254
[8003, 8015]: 0.0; 256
